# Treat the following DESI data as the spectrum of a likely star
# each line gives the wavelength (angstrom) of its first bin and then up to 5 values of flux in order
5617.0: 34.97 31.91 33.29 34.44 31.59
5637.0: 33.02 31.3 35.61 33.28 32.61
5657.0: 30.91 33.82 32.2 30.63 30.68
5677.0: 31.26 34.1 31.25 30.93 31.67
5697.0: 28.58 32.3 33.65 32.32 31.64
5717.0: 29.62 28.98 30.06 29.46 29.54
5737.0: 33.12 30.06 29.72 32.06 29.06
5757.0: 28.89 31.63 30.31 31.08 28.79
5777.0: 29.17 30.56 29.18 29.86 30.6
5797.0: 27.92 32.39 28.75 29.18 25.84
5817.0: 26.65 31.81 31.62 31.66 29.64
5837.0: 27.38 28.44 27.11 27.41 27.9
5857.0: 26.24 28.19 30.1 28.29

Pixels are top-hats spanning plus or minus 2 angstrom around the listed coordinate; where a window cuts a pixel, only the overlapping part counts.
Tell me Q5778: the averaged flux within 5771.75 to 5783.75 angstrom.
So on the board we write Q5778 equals 29.5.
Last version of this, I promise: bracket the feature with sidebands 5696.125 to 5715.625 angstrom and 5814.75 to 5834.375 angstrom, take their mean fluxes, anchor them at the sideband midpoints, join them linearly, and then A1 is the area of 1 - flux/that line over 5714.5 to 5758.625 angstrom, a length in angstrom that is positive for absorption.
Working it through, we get 1.9 angstrom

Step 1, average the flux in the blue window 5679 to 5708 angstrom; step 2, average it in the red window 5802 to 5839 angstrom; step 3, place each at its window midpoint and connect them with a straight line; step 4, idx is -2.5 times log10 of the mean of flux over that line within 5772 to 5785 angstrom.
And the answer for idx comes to 0.02 mag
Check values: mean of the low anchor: 31.8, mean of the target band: 29.5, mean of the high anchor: 29.3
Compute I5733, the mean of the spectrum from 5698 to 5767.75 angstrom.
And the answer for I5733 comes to 30.7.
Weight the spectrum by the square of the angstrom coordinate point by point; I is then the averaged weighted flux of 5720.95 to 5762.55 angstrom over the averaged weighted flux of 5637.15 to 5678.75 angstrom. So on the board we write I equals 1.0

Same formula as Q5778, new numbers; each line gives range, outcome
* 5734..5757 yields 30.6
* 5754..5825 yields 29.6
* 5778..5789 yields 29.8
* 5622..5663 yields 33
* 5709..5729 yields 30.2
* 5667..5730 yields 31.1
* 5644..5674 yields 32.4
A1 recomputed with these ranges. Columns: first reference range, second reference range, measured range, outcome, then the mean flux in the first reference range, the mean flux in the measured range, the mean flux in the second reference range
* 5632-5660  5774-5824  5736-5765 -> -0.12 angstrom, 32.7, 30.5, 29.4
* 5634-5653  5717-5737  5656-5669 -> 0.10 angstrom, 33.1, 32.2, 29.9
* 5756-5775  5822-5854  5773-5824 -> 0.54 angstrom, 30.2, 29.3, 29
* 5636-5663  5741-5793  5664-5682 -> 0.41 angstrom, 32.9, 31.6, 30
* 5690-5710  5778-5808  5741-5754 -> 0.16 angstrom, 31.6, 30.3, 29.8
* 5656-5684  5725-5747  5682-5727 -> 0.07 angstrom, 32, 31.1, 30.4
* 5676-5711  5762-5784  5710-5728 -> 0.61 angstrom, 31.8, 30.2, 30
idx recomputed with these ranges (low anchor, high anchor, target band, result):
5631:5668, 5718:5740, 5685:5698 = 0.02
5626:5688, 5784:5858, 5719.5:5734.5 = 0.05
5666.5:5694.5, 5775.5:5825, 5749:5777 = 0.00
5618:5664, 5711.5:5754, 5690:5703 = 0.02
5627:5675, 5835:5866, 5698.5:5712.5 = -0.04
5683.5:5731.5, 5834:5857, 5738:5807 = -0.03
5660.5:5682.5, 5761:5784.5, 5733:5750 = -0.01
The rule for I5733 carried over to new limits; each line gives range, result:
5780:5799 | 29.6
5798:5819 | 28.5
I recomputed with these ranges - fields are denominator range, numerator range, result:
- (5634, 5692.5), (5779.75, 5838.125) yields 0.96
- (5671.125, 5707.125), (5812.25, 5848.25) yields 0.96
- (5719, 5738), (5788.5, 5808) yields 1.02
